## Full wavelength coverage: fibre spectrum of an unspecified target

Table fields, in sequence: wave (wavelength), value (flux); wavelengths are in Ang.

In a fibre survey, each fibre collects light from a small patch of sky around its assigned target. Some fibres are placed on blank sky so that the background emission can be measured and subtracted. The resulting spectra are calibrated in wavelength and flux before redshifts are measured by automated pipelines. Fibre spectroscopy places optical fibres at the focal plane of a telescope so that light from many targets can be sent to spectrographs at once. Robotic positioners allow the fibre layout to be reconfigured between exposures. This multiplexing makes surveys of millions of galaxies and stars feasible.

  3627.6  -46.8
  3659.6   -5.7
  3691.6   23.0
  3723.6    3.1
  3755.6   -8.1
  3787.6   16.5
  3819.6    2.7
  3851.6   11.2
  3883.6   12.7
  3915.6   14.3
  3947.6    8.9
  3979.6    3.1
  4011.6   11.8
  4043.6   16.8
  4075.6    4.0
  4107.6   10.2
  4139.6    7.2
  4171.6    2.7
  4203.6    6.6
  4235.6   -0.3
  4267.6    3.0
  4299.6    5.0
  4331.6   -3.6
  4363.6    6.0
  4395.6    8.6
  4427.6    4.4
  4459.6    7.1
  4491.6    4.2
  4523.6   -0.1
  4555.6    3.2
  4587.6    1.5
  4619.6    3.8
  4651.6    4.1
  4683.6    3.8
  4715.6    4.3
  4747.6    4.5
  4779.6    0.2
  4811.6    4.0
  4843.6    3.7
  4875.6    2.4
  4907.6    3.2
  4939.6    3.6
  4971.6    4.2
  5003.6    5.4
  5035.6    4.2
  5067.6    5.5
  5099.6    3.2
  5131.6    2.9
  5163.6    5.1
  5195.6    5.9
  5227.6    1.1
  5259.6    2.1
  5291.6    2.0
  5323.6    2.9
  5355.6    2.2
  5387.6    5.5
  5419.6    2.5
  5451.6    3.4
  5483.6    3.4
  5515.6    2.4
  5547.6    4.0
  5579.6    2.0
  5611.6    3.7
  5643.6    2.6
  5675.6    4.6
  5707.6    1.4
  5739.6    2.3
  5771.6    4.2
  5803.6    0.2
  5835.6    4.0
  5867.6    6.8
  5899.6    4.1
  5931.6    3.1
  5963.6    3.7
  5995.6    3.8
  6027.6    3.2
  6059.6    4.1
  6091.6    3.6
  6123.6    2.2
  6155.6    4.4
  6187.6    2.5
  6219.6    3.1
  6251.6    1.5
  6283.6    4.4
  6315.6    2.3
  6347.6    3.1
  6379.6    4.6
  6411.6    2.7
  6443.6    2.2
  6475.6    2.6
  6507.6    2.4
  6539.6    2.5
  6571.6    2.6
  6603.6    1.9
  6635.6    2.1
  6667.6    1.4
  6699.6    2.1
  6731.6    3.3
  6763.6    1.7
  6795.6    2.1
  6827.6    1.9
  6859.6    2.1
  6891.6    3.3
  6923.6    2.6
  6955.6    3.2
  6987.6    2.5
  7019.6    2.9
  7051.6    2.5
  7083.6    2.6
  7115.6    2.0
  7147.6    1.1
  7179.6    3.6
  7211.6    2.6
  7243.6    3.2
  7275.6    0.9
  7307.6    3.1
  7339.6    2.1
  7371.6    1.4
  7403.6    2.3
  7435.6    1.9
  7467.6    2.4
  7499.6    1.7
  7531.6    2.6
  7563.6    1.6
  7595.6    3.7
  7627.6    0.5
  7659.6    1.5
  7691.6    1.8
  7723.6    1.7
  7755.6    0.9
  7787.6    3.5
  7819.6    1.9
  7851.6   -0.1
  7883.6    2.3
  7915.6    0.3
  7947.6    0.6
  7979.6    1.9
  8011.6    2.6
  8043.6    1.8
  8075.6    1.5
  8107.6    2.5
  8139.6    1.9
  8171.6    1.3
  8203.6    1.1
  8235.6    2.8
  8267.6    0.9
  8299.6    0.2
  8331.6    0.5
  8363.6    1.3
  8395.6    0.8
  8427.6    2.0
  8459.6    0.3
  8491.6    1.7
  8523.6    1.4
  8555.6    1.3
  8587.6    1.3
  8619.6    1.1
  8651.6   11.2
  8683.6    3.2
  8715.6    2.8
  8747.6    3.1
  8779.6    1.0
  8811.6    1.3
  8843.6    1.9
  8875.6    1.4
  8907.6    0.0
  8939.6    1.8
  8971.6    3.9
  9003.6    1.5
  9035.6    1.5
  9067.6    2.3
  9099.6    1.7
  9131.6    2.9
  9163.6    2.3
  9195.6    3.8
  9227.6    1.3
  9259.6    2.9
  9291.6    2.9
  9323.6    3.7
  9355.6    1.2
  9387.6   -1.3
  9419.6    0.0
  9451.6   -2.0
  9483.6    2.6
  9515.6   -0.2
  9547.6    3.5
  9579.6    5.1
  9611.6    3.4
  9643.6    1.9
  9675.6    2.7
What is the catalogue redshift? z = 1.32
